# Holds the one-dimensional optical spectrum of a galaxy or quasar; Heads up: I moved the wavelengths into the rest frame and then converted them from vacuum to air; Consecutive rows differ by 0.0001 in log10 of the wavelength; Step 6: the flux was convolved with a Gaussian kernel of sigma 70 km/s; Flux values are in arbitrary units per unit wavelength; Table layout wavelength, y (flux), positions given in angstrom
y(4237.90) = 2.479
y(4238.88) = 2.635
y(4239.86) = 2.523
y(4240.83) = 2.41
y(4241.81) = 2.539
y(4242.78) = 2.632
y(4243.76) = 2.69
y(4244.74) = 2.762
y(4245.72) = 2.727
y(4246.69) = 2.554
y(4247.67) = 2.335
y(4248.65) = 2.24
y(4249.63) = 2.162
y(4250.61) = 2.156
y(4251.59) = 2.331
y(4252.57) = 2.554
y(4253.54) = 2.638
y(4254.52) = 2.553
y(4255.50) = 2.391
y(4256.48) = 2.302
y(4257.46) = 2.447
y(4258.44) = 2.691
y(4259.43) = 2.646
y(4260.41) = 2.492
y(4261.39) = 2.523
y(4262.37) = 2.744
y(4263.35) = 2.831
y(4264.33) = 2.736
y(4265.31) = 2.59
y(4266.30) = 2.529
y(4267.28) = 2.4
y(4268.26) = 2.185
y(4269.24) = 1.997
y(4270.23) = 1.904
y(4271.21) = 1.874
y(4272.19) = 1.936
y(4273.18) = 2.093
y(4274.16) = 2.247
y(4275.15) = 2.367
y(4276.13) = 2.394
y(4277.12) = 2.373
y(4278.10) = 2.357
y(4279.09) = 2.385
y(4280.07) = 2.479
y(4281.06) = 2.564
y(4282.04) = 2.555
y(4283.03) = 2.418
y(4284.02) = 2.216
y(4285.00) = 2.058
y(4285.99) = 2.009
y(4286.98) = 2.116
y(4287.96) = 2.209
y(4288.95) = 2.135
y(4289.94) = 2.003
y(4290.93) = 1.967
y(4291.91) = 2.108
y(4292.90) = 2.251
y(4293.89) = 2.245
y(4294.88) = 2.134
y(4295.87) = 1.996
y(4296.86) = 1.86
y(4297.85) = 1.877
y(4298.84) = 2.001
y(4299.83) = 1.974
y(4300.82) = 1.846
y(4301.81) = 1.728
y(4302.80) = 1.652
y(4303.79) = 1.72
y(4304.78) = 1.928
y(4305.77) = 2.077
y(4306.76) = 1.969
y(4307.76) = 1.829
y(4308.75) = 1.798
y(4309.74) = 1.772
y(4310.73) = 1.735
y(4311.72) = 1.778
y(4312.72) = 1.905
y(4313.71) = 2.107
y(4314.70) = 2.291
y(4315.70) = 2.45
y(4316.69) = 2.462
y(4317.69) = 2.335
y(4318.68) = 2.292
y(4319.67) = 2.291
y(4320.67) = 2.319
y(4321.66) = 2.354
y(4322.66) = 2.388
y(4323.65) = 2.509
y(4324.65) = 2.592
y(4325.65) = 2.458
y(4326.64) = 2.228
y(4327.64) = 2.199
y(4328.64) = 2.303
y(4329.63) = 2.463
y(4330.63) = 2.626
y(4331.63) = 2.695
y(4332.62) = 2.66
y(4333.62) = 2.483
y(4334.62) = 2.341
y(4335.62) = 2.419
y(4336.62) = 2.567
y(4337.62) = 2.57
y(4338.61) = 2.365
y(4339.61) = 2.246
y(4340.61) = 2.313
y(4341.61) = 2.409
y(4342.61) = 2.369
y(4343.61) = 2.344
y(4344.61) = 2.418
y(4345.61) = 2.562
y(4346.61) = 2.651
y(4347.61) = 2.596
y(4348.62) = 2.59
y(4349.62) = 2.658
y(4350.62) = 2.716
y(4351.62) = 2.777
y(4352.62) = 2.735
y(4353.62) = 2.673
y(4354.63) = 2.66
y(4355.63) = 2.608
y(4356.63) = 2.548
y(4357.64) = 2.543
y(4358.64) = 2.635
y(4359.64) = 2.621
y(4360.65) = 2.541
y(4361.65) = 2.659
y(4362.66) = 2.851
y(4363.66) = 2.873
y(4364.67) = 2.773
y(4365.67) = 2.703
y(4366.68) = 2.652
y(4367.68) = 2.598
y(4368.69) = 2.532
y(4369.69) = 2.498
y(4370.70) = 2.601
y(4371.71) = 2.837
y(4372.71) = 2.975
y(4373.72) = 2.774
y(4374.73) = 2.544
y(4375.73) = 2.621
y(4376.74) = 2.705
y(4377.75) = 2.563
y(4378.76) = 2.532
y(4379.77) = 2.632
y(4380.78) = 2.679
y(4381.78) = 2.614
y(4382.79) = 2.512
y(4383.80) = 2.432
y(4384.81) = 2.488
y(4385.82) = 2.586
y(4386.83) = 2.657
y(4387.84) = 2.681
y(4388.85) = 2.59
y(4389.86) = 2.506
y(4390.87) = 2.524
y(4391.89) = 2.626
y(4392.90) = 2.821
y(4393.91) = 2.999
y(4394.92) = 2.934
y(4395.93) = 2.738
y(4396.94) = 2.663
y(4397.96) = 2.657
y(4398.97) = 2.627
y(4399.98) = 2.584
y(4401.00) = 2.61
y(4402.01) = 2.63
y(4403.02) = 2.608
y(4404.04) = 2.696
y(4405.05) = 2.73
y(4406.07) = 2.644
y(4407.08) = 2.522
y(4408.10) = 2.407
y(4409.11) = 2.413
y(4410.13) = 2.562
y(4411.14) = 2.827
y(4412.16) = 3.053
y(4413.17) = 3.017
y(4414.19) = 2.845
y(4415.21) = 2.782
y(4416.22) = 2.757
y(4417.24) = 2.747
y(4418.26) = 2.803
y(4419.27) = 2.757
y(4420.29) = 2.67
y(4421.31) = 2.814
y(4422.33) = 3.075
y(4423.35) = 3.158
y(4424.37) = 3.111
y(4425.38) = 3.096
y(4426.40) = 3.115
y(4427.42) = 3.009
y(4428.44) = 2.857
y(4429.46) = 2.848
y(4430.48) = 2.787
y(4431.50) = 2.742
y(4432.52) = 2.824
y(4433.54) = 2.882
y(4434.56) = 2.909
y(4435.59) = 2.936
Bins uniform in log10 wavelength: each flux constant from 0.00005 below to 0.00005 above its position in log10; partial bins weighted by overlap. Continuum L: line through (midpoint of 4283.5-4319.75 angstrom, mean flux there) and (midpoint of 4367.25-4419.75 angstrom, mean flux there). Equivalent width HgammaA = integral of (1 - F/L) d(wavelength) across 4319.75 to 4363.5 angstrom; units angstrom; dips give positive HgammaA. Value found -4.0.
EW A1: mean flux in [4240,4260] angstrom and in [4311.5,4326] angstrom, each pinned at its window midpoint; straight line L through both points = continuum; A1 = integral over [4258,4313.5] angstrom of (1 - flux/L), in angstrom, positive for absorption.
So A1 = 5.5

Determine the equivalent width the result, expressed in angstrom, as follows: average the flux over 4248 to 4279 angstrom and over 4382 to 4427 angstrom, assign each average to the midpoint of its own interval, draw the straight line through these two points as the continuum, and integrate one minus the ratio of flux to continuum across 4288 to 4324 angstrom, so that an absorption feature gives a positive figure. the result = 6.2 angstrom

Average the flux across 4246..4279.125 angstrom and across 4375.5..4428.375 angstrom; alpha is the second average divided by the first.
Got 1.14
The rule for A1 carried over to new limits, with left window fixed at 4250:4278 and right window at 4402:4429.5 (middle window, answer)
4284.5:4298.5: 2.2 angstrom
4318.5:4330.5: 0.8 angstrom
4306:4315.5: 2.2 angstrom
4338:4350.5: 0.7 angstrom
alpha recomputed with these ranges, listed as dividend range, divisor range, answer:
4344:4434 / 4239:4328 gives 1.20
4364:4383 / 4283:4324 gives 1.28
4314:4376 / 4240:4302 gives 1.10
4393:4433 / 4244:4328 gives 1.24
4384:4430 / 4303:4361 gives 1.16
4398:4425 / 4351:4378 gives 1.03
